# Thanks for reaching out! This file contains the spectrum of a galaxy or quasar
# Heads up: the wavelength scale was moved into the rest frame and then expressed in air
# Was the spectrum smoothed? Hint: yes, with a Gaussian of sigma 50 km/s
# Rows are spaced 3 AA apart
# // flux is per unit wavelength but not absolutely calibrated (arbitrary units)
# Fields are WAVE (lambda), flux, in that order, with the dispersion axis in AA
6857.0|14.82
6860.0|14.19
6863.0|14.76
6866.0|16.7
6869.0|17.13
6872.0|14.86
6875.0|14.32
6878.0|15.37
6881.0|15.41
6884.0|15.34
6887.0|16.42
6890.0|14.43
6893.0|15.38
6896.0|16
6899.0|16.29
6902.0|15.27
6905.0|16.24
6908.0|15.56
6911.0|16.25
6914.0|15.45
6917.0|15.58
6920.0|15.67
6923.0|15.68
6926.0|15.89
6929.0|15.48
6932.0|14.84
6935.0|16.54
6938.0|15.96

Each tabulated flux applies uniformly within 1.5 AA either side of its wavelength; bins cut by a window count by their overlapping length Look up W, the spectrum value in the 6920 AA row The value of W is 15.67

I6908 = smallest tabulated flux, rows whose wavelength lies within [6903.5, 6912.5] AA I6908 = 15.56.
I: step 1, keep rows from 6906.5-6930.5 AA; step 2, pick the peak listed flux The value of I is 16.25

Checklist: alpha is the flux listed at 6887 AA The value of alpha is 16.42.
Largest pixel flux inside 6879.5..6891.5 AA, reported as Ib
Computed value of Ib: 16.42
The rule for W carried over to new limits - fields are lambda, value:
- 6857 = 14.82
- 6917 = 15.58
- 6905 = 16.24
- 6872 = 14.86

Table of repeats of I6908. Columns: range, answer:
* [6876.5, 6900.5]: 14.43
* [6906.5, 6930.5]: 15.45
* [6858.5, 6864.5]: 14.19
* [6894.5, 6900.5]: 16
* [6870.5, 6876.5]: 14.32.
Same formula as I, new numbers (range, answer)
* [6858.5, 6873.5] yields 17.13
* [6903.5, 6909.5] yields 16.24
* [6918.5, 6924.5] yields 15.68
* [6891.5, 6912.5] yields 16.29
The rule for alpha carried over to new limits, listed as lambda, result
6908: 15.56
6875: 14.32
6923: 15.68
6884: 15.34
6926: 15.89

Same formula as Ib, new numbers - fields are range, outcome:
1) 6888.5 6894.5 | 15.38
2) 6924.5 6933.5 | 15.89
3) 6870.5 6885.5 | 15.41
